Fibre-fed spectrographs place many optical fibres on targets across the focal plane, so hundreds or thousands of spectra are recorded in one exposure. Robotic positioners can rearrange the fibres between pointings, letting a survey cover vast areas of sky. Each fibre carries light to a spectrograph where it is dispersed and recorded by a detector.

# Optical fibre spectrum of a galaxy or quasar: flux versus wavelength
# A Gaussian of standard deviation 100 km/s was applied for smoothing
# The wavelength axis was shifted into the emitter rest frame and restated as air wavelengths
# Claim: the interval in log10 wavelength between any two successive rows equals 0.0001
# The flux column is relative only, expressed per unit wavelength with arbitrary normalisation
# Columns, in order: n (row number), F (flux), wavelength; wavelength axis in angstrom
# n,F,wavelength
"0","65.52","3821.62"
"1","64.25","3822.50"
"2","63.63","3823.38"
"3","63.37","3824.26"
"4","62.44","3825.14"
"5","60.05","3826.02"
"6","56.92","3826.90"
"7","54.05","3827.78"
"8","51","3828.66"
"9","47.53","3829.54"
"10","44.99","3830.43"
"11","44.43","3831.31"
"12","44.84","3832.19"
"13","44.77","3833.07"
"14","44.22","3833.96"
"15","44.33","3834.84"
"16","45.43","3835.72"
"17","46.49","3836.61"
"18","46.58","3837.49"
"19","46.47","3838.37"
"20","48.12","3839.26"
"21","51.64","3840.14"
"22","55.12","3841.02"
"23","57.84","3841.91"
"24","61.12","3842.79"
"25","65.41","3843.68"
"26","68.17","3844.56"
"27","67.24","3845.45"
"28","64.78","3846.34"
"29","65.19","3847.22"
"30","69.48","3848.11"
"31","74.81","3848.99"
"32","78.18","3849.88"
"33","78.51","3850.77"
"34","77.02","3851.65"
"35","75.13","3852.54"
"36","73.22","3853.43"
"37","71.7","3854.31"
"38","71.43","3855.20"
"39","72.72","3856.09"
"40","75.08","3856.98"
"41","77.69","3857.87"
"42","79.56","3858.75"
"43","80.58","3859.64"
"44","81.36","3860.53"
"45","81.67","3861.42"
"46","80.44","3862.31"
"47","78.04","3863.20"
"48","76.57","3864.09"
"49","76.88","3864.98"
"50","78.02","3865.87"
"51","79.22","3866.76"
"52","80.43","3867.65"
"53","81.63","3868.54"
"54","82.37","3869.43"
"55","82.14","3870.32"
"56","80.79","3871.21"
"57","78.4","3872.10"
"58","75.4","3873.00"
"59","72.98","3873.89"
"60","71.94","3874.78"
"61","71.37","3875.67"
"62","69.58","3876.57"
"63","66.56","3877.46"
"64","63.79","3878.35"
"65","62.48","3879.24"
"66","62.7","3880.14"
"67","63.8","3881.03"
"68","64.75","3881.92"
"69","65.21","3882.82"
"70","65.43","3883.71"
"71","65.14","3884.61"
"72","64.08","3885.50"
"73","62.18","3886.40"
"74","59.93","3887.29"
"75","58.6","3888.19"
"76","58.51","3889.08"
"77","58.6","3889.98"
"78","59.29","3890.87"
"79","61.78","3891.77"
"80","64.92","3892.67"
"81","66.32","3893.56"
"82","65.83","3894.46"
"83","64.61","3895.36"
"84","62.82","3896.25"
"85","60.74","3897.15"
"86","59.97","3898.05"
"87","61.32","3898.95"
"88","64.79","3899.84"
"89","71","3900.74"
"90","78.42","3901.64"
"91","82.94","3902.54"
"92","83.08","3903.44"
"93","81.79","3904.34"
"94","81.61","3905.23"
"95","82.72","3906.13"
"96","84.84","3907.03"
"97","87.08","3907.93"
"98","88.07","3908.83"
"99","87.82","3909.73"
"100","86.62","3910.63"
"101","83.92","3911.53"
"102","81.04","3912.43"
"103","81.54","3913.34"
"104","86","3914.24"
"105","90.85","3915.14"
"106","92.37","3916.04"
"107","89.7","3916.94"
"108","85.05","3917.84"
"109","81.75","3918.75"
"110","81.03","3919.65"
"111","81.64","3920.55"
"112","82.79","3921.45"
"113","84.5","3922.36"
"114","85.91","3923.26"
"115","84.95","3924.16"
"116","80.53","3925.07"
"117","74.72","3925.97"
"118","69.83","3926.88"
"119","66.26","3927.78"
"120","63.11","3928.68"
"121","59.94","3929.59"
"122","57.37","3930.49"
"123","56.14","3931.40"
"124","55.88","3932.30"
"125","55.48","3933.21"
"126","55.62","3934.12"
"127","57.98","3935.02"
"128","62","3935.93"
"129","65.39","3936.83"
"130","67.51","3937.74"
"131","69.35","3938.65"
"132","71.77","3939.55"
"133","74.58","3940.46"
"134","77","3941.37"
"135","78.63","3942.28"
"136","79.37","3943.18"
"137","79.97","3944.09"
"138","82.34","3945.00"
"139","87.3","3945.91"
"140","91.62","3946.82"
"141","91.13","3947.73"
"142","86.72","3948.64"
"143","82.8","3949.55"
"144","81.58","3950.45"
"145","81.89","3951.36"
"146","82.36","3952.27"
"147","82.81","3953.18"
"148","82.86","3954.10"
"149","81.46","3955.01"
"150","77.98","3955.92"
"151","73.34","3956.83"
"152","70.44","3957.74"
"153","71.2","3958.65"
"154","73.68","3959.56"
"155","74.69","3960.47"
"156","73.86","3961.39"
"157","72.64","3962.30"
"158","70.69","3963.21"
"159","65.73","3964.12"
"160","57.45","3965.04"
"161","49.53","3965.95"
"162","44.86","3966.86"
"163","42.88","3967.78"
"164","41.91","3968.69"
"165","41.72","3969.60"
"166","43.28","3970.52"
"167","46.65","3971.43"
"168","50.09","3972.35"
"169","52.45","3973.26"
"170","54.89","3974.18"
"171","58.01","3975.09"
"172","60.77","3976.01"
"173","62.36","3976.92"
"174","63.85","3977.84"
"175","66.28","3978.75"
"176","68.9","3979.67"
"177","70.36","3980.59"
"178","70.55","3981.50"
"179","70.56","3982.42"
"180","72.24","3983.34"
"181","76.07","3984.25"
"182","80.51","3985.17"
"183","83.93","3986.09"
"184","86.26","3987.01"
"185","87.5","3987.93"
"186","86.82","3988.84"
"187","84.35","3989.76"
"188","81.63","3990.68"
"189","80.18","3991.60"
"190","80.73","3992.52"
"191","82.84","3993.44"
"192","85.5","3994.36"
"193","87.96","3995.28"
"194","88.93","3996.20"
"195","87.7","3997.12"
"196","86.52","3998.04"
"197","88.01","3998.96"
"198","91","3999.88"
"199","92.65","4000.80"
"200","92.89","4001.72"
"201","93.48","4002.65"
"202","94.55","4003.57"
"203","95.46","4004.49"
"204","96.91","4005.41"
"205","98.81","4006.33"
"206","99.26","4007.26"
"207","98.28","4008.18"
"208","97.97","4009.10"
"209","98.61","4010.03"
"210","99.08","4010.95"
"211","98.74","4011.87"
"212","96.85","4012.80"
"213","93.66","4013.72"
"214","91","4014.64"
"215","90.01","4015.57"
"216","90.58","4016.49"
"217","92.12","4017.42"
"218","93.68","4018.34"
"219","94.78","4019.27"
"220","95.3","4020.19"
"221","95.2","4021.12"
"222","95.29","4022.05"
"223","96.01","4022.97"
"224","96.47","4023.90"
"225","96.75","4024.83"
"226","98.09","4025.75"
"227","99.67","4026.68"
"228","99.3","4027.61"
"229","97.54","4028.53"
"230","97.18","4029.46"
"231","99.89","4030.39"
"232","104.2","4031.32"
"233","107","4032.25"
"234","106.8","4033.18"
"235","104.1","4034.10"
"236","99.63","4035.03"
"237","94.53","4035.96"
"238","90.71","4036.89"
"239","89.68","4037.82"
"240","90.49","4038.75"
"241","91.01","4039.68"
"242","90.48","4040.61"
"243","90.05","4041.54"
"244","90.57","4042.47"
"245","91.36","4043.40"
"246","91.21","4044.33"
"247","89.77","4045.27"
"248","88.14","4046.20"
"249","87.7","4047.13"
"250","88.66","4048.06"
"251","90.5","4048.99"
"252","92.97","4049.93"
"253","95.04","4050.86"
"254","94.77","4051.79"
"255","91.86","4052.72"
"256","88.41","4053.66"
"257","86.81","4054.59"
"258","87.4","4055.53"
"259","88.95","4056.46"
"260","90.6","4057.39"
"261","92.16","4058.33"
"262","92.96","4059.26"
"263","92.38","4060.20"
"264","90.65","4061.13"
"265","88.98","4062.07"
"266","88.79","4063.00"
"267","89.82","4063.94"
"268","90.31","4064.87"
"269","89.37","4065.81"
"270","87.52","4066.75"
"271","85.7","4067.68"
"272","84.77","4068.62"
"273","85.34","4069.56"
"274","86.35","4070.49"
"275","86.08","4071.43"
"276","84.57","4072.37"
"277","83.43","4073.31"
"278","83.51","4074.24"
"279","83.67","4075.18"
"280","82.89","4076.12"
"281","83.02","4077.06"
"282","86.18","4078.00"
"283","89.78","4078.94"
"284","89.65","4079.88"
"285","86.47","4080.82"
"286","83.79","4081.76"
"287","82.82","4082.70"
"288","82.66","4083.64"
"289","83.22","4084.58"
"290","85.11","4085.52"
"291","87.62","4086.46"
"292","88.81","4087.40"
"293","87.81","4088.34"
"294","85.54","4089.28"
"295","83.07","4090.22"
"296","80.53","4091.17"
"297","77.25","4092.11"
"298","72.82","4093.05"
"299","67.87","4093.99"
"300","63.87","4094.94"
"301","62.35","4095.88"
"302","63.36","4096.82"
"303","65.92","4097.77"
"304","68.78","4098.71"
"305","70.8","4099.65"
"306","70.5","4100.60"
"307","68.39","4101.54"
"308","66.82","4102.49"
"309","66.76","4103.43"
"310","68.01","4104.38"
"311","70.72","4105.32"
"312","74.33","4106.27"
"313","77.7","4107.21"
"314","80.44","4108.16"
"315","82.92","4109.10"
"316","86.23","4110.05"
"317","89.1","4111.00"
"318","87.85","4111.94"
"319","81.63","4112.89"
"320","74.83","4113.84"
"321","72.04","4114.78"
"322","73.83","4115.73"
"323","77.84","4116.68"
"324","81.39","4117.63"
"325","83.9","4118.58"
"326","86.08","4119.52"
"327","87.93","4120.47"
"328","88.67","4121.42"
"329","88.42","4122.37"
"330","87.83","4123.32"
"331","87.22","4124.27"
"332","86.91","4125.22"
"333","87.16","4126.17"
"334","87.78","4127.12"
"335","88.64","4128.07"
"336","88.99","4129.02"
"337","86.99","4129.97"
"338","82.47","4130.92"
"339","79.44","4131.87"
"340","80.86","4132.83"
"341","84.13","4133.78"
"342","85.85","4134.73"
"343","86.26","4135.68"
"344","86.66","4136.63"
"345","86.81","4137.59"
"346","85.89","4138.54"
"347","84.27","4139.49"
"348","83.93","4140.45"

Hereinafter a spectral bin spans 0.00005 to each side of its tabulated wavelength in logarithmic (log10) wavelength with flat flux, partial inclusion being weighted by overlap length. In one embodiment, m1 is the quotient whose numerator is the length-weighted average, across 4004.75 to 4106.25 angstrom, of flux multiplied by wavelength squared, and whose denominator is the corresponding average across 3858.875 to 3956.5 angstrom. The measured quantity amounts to 1.27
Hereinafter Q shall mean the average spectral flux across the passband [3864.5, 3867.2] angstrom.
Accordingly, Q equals 78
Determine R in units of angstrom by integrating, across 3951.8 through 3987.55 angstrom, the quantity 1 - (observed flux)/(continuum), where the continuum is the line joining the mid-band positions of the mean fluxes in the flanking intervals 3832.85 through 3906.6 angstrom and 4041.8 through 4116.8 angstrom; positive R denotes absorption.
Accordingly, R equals 4.40 angstrom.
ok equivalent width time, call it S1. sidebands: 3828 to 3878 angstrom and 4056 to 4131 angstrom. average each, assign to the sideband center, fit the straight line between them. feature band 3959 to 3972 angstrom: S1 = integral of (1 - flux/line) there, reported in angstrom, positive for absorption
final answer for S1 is 3.0 angstrom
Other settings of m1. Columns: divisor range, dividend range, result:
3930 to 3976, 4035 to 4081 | 1.39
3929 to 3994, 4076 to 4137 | 1.24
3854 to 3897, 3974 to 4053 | 1.36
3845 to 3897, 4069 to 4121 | 1.25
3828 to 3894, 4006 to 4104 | 1.48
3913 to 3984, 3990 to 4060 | 1.37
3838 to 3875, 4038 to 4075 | 1.36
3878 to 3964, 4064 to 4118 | 1.18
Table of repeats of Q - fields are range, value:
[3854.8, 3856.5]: 72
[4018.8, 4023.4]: 95.3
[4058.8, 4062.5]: 91.1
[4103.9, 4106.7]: 70.9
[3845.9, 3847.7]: 65.1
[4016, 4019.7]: 92.8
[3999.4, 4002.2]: 92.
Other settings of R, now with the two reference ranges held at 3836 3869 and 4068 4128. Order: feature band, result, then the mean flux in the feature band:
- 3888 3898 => 1.4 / 62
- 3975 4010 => -3.4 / 83.4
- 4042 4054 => -1.9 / 90.8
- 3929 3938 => 1.7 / 59.2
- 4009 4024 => -3.5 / 94.9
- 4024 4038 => -3.9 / 99.1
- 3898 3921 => -3.0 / 81.8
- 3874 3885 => 0.8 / 66.3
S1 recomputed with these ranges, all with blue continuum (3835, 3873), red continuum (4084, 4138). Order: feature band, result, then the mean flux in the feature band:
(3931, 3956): -0.4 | 75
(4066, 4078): -1.0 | 84.9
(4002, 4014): -3.3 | 97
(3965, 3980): 4.4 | 53.1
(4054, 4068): -2.1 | 89.6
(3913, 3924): -1.9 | 85.4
